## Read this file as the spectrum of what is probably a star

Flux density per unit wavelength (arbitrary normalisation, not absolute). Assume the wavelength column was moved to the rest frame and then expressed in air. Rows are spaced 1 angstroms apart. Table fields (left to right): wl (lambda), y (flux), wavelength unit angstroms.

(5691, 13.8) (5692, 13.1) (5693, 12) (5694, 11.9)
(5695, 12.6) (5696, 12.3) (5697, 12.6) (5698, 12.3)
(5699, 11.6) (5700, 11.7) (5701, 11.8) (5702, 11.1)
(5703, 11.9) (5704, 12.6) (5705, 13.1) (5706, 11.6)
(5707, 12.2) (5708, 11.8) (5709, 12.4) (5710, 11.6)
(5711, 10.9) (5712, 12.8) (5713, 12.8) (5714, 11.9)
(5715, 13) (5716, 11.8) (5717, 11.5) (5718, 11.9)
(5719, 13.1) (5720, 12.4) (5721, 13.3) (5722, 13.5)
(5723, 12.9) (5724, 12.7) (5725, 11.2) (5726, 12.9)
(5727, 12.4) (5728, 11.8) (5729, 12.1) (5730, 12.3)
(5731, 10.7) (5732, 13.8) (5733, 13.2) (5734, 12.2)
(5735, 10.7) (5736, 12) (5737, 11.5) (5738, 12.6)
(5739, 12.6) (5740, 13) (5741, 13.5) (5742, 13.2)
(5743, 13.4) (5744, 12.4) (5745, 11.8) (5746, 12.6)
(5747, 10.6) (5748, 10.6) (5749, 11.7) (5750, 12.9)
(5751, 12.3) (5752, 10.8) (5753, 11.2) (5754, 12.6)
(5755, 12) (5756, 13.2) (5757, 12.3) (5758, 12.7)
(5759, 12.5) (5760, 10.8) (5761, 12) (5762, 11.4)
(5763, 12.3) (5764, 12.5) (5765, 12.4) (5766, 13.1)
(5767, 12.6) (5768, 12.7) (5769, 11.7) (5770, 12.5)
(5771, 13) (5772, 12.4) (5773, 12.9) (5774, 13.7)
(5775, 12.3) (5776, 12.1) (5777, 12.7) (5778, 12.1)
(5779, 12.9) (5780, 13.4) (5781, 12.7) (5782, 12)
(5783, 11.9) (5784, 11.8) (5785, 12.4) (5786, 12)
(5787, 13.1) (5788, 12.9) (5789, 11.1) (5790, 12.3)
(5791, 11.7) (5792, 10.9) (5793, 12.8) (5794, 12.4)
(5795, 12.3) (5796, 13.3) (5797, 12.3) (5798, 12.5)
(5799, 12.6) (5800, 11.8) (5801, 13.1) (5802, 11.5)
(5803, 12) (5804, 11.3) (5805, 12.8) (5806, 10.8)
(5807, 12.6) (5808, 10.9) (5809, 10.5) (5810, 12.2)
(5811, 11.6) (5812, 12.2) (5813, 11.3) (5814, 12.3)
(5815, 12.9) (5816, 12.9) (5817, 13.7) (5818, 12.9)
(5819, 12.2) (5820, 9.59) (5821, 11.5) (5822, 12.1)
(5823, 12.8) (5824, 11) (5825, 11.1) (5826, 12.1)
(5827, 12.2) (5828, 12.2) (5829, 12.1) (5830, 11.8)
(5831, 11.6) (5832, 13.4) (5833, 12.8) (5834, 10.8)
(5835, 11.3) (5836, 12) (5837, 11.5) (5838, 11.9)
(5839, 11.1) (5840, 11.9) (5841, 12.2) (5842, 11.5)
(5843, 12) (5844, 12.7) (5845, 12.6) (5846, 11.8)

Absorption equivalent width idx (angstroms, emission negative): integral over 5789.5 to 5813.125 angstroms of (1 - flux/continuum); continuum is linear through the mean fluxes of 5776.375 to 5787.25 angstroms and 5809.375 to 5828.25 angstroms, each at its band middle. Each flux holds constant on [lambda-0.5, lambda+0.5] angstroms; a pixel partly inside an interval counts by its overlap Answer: 0.4 angstroms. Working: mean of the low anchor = 12.4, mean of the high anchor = 12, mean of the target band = 12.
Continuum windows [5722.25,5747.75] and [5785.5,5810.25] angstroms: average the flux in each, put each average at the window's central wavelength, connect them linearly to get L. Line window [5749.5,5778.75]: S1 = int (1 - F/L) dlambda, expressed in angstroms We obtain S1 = -0.33 angstroms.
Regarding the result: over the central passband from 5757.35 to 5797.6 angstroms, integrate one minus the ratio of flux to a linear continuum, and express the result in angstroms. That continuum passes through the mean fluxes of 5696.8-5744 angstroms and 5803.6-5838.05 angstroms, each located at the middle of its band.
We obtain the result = -1.0 angstroms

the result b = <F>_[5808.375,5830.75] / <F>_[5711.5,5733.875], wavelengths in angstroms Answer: 1.0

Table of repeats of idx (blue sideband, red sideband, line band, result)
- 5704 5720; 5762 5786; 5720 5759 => 0.1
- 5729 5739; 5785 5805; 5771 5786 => -0.4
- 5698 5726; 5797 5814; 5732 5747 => -0.4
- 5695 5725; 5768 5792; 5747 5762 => 0.5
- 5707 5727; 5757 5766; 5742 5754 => 0.3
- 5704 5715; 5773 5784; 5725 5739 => 0.2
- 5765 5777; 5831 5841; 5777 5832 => 0.6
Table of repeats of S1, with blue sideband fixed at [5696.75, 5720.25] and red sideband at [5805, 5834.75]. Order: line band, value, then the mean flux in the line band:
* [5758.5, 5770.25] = -0.2 angstroms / 12.2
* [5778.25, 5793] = -0.3 angstroms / 12.2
